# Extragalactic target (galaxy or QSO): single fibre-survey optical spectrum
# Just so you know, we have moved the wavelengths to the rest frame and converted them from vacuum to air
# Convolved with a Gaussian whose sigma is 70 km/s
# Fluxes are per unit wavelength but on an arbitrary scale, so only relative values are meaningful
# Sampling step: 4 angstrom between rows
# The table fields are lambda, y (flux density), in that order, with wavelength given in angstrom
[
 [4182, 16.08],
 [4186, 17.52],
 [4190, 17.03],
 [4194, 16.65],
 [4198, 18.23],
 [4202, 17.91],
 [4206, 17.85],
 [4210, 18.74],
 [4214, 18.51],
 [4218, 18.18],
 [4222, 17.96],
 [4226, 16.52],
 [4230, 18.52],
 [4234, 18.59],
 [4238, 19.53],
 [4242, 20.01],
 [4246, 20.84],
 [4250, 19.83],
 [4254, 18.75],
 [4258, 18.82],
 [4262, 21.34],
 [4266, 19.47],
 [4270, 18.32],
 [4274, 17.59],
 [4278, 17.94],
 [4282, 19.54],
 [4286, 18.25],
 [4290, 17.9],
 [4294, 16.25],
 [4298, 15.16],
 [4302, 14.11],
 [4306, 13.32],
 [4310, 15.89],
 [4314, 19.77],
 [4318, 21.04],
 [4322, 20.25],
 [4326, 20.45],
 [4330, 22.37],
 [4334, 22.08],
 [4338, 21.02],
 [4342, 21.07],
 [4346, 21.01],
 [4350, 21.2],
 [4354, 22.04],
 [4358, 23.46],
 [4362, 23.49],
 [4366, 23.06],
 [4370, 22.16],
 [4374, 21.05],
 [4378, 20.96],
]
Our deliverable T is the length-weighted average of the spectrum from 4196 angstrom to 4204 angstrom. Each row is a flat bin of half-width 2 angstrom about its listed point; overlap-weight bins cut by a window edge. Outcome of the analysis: 18.1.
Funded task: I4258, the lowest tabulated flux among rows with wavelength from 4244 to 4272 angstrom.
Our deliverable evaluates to 18.32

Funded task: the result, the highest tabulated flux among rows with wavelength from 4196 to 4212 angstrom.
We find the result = 18.74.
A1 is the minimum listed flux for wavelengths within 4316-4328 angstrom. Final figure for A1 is 20.25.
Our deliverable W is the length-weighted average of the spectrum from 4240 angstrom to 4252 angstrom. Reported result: 20.2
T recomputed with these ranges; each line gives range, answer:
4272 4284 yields 18.4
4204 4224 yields 18.2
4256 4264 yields 20.1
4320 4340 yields 21.2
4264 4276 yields 18.5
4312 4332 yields 20.8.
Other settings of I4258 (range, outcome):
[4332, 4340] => 21.02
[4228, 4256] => 18.52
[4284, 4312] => 13.32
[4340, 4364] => 21.01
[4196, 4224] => 17.85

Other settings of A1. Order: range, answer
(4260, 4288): 17.59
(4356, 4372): 22.16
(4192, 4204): 16.65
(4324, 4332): 20.45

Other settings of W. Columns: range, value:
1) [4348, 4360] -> 22.2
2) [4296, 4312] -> 14.6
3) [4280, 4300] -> 17.4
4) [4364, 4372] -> 22.6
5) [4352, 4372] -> 22.8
